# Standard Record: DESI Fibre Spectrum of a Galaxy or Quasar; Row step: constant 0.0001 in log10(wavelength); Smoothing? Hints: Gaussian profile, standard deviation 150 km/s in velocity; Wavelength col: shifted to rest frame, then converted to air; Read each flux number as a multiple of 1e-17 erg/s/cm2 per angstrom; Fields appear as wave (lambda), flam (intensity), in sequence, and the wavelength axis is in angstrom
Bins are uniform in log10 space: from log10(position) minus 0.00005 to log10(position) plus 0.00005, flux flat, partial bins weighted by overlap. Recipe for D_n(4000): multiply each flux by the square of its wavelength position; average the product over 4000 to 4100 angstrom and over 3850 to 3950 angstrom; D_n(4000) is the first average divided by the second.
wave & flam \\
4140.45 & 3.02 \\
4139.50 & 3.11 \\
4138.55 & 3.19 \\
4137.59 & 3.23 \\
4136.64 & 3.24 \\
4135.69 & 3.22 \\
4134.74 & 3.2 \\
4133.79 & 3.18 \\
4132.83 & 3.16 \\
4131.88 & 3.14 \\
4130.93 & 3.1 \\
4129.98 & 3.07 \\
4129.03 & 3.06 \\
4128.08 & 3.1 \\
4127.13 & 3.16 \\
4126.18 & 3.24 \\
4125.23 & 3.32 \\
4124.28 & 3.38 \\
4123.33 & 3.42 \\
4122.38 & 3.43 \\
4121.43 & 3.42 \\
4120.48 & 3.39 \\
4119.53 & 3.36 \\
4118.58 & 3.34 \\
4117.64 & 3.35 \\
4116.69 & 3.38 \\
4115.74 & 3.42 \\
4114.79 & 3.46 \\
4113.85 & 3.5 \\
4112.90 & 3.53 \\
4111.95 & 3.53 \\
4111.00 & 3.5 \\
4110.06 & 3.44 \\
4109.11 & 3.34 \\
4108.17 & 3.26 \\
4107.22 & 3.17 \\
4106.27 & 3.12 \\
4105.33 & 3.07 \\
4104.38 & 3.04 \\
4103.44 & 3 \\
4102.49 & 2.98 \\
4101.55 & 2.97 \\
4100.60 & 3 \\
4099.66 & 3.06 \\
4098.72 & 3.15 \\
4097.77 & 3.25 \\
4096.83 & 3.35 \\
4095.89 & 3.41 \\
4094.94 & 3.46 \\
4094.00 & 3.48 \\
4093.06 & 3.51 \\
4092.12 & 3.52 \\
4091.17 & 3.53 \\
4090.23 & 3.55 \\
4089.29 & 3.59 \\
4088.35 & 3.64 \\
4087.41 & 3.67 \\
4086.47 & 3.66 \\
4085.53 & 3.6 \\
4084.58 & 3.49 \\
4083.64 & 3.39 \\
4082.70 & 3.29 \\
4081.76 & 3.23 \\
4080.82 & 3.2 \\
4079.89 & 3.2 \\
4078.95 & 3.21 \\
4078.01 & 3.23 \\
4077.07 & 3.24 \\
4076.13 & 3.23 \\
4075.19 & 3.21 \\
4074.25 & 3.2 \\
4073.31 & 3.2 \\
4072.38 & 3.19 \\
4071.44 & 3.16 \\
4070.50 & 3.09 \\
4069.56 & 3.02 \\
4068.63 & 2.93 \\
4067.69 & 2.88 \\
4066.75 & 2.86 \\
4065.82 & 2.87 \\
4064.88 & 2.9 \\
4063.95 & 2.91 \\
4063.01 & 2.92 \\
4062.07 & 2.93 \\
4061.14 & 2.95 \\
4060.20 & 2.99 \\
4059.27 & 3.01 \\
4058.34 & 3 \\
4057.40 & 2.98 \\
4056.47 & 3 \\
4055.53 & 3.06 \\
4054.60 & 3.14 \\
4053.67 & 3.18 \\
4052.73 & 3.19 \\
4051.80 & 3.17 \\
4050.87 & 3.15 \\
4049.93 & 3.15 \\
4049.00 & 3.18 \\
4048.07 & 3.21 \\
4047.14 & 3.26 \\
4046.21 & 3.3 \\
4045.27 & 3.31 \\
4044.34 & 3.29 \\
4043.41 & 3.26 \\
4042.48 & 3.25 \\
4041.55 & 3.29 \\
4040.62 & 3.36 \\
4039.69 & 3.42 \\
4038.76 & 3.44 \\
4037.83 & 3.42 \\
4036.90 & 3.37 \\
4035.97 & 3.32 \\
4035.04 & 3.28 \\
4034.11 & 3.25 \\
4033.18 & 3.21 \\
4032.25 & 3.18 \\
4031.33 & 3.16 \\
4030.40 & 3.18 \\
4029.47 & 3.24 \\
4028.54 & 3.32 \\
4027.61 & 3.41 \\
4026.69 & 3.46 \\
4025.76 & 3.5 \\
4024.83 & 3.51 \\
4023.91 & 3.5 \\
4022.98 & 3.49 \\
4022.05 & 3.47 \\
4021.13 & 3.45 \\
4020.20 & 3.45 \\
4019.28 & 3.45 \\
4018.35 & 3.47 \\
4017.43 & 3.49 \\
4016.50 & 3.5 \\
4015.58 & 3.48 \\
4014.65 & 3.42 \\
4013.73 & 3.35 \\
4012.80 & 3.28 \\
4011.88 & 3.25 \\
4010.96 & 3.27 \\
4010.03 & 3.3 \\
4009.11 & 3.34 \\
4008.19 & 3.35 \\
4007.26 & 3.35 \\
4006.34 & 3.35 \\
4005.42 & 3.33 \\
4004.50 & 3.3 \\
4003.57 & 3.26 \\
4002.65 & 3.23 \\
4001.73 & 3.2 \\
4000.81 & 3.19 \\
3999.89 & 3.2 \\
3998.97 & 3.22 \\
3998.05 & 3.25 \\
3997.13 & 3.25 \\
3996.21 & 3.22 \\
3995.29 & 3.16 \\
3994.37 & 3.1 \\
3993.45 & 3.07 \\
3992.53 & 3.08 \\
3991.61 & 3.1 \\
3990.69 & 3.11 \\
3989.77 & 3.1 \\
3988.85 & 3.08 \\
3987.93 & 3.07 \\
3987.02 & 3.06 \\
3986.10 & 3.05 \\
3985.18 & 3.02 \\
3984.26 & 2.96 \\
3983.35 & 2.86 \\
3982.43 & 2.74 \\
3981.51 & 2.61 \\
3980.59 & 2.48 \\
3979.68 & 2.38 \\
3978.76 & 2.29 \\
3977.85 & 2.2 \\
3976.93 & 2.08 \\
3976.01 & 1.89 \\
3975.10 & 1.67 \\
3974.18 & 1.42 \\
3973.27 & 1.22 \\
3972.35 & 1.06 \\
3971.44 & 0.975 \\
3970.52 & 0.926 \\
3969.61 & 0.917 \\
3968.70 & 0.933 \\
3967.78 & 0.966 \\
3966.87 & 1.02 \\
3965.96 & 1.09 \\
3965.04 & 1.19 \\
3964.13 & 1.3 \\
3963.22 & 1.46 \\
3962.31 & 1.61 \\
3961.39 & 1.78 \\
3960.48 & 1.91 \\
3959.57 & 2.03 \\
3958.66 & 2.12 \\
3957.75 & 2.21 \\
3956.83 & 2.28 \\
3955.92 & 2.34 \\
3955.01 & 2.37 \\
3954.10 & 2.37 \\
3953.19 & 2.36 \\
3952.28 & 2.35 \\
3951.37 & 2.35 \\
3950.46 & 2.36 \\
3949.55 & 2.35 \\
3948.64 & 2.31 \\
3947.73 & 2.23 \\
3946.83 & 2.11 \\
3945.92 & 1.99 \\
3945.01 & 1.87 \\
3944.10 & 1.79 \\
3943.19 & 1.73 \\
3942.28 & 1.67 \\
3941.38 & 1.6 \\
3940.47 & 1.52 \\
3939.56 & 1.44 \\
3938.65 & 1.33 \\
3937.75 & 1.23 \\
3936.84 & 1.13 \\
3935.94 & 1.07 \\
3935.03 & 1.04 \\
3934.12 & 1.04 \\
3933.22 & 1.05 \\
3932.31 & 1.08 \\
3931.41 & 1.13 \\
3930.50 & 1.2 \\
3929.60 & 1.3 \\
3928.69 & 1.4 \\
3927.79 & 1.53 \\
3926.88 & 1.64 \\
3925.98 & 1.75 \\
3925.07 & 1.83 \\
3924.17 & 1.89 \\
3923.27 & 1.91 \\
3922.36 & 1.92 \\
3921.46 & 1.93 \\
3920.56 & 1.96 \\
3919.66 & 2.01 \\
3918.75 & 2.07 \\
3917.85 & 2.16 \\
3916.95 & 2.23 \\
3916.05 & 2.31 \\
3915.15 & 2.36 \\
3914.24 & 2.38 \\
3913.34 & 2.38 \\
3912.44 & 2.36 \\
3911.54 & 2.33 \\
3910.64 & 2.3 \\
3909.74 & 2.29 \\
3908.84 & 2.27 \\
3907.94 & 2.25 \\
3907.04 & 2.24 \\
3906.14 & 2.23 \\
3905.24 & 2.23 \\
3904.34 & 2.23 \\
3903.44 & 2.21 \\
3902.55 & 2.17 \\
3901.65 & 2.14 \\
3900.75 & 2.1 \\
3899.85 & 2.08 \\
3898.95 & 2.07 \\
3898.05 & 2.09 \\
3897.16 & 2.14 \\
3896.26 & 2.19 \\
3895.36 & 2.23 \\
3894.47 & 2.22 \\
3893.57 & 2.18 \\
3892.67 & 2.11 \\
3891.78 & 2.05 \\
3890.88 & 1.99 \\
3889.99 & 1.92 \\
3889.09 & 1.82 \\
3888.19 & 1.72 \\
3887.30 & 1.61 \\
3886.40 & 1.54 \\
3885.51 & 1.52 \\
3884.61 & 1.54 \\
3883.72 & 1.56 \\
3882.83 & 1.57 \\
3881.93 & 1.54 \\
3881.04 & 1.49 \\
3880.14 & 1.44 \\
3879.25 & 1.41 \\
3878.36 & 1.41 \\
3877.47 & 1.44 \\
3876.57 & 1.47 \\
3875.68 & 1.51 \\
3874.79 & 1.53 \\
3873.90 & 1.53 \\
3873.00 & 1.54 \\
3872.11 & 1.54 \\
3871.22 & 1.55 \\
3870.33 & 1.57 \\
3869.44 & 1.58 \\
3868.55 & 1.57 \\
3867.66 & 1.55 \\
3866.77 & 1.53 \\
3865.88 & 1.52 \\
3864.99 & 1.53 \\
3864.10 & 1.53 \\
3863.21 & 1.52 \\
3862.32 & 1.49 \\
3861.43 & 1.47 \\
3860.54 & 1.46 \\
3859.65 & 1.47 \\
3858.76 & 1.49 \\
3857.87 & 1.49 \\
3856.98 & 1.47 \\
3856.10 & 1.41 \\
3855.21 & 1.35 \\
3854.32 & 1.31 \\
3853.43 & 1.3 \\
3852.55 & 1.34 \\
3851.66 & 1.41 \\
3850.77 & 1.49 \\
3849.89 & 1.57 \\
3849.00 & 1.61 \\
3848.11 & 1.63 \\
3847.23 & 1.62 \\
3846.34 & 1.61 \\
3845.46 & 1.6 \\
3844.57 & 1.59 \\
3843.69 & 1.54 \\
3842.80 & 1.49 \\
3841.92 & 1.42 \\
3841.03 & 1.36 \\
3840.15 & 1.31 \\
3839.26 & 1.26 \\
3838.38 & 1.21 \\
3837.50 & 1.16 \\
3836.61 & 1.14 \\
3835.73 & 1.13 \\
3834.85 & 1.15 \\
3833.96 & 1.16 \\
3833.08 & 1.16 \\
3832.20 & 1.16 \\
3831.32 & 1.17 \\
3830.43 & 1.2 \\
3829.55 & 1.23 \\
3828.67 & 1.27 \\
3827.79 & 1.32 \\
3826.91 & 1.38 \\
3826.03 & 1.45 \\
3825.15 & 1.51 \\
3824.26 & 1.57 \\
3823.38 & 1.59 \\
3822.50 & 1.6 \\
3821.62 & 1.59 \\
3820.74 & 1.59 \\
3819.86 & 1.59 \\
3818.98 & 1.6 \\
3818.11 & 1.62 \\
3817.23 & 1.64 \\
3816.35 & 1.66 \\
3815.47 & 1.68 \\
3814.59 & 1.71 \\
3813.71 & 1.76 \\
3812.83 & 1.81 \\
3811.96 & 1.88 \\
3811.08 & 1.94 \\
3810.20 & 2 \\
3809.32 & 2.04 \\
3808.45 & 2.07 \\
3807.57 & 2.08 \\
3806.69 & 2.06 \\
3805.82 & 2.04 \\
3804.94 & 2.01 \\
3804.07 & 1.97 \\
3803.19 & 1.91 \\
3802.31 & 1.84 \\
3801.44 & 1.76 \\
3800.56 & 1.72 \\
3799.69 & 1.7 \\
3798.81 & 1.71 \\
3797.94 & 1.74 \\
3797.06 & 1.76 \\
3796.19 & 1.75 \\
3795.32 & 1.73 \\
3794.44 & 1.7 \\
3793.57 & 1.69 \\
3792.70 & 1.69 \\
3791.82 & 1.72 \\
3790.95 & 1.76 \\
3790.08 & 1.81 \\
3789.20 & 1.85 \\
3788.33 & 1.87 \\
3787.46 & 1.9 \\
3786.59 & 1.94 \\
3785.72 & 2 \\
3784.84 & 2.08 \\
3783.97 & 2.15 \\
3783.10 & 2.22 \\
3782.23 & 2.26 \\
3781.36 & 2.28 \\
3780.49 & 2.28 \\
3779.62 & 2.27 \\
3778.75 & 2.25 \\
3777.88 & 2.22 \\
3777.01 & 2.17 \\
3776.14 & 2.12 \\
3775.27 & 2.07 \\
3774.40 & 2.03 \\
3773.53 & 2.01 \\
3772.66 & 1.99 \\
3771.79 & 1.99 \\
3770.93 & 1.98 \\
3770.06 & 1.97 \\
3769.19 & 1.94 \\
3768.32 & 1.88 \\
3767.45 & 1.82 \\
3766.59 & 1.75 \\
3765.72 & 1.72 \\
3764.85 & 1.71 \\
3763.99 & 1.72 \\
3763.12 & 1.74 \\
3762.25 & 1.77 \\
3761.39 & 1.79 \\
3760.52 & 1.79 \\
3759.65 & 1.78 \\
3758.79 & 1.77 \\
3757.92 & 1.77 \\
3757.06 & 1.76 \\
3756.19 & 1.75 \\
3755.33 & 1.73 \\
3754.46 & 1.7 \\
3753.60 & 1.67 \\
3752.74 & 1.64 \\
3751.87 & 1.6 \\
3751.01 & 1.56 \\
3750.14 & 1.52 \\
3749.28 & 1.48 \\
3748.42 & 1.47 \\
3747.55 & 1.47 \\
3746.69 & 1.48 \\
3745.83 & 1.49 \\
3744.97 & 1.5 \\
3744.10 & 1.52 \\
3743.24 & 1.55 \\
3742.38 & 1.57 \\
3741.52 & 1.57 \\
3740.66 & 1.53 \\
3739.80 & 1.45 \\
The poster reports 2.02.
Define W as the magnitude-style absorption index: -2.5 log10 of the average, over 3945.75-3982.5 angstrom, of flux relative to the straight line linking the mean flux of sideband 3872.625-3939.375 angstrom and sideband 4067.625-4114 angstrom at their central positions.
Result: 0.22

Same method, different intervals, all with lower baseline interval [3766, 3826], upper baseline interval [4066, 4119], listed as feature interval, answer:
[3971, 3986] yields 0.27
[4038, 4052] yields -0.07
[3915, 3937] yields 0.46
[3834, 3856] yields 0.45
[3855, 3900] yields 0.34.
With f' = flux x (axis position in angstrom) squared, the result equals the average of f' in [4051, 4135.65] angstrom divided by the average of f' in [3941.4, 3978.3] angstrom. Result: 2.0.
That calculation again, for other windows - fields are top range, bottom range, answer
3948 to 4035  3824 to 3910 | 1.78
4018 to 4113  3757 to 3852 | 2.16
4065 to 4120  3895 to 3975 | 1.96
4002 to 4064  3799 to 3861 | 2.35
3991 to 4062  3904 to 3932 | 1.73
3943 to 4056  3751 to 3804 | 1.66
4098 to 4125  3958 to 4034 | 1.27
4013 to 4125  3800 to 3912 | 2.18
